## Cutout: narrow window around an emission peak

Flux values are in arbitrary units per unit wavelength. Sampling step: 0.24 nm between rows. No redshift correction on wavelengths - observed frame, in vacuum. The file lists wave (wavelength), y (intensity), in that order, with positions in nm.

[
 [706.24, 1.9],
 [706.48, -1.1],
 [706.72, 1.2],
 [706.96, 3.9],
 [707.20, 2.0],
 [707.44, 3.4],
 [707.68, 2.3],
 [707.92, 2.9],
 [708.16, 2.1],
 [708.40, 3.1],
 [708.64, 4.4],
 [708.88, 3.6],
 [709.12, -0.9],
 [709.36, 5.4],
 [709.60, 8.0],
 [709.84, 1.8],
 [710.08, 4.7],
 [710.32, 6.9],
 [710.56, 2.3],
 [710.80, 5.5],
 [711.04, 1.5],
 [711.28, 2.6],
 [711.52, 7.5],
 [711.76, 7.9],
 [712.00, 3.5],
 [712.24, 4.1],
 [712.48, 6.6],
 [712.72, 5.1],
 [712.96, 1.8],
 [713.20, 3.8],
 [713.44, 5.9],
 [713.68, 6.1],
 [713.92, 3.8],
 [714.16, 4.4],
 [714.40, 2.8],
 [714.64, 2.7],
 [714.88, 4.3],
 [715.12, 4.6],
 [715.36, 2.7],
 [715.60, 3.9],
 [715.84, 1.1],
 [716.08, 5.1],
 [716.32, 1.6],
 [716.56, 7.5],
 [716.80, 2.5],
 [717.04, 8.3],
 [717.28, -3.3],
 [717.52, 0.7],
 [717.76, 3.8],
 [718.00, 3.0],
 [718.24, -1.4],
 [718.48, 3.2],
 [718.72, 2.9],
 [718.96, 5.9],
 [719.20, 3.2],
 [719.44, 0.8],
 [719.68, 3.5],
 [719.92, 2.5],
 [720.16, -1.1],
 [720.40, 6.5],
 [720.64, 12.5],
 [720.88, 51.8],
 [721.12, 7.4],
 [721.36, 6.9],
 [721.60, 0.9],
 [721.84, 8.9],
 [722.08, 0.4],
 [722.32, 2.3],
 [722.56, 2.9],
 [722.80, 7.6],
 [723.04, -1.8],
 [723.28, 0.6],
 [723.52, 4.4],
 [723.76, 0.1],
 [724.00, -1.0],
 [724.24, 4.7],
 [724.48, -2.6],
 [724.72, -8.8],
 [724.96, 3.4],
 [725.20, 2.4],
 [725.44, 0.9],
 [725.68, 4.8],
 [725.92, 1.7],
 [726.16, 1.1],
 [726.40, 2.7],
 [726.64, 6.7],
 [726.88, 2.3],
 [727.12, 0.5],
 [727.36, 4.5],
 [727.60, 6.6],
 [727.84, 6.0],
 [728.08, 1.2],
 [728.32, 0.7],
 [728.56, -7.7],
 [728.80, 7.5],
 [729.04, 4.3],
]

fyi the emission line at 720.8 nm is H-alpha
